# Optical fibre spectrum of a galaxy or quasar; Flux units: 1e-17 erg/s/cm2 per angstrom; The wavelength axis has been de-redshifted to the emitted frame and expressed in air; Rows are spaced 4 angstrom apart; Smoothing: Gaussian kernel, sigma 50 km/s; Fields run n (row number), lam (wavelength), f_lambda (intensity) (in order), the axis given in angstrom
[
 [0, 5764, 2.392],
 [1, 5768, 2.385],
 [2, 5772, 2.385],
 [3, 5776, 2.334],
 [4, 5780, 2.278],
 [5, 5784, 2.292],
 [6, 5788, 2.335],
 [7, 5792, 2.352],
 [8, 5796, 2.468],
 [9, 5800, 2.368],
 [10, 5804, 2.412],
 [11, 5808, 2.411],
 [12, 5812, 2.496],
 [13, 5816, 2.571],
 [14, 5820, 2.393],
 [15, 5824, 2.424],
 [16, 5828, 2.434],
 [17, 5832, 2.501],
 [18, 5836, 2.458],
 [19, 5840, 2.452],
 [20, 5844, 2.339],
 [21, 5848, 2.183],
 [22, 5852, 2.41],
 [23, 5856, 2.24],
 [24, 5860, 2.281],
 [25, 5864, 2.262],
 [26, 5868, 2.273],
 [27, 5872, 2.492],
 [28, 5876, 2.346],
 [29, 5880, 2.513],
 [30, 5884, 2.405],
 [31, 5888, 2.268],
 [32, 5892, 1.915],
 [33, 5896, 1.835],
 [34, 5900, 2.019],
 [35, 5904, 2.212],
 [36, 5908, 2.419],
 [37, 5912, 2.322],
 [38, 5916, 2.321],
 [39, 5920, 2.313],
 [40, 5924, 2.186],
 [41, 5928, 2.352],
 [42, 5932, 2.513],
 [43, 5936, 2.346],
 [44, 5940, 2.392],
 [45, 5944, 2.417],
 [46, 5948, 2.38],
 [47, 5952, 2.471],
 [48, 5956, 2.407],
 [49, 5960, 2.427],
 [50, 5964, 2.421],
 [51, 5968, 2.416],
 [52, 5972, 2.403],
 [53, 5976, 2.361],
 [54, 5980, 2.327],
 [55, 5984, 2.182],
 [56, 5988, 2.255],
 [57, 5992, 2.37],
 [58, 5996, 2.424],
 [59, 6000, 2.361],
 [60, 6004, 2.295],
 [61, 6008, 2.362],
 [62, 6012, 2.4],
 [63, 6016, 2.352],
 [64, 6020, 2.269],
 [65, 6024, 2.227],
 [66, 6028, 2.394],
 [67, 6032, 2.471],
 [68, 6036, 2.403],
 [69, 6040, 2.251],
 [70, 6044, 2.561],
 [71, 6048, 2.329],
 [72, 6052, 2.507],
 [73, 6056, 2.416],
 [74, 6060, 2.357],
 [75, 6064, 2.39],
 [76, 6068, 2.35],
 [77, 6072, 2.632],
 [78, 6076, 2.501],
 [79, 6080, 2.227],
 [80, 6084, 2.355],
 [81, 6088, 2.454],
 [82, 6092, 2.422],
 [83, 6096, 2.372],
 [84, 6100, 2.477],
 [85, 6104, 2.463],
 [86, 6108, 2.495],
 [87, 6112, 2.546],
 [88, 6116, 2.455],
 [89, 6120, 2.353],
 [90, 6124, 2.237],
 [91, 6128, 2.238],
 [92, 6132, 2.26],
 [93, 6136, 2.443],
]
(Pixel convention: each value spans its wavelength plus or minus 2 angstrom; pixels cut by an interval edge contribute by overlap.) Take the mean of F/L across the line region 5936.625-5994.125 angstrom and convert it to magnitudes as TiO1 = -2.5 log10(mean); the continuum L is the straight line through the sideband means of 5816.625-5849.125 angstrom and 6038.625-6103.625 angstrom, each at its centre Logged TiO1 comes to 0.018 mag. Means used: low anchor 2.41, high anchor 2.42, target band 2.37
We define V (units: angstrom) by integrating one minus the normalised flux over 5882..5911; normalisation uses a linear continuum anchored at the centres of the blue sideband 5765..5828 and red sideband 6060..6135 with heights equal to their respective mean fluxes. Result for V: 2.9 angstrom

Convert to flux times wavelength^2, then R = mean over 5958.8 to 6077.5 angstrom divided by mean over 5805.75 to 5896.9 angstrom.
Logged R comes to 1.1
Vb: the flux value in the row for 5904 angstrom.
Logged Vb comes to 2.212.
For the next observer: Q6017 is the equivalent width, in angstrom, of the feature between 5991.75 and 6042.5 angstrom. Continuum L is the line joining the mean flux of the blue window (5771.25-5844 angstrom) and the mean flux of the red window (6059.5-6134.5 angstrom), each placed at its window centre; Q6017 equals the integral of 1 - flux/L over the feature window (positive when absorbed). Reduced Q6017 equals 1.0 angstrom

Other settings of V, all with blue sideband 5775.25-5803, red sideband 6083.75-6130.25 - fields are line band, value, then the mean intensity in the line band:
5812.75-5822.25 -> -0.5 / 2.48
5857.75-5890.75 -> 0.3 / 2.34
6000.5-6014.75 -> 0.2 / 2.35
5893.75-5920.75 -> 2.0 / 2.2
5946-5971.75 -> -0.4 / 2.42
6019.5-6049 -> 0.3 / 2.37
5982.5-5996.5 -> 0.5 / 2.3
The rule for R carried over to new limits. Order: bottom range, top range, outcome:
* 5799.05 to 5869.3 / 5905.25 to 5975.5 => 1.03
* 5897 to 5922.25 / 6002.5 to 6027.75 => 1.07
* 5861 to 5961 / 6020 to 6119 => 1.10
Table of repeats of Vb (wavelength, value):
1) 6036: 2.403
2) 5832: 2.501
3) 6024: 2.227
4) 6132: 2.26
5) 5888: 2.268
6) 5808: 2.411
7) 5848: 2.183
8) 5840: 2.452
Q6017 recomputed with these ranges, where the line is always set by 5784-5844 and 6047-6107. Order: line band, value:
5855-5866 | 0.7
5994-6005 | 0.3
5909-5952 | 1.1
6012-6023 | 0.5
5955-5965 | 0.0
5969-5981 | 0.3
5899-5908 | 0.9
